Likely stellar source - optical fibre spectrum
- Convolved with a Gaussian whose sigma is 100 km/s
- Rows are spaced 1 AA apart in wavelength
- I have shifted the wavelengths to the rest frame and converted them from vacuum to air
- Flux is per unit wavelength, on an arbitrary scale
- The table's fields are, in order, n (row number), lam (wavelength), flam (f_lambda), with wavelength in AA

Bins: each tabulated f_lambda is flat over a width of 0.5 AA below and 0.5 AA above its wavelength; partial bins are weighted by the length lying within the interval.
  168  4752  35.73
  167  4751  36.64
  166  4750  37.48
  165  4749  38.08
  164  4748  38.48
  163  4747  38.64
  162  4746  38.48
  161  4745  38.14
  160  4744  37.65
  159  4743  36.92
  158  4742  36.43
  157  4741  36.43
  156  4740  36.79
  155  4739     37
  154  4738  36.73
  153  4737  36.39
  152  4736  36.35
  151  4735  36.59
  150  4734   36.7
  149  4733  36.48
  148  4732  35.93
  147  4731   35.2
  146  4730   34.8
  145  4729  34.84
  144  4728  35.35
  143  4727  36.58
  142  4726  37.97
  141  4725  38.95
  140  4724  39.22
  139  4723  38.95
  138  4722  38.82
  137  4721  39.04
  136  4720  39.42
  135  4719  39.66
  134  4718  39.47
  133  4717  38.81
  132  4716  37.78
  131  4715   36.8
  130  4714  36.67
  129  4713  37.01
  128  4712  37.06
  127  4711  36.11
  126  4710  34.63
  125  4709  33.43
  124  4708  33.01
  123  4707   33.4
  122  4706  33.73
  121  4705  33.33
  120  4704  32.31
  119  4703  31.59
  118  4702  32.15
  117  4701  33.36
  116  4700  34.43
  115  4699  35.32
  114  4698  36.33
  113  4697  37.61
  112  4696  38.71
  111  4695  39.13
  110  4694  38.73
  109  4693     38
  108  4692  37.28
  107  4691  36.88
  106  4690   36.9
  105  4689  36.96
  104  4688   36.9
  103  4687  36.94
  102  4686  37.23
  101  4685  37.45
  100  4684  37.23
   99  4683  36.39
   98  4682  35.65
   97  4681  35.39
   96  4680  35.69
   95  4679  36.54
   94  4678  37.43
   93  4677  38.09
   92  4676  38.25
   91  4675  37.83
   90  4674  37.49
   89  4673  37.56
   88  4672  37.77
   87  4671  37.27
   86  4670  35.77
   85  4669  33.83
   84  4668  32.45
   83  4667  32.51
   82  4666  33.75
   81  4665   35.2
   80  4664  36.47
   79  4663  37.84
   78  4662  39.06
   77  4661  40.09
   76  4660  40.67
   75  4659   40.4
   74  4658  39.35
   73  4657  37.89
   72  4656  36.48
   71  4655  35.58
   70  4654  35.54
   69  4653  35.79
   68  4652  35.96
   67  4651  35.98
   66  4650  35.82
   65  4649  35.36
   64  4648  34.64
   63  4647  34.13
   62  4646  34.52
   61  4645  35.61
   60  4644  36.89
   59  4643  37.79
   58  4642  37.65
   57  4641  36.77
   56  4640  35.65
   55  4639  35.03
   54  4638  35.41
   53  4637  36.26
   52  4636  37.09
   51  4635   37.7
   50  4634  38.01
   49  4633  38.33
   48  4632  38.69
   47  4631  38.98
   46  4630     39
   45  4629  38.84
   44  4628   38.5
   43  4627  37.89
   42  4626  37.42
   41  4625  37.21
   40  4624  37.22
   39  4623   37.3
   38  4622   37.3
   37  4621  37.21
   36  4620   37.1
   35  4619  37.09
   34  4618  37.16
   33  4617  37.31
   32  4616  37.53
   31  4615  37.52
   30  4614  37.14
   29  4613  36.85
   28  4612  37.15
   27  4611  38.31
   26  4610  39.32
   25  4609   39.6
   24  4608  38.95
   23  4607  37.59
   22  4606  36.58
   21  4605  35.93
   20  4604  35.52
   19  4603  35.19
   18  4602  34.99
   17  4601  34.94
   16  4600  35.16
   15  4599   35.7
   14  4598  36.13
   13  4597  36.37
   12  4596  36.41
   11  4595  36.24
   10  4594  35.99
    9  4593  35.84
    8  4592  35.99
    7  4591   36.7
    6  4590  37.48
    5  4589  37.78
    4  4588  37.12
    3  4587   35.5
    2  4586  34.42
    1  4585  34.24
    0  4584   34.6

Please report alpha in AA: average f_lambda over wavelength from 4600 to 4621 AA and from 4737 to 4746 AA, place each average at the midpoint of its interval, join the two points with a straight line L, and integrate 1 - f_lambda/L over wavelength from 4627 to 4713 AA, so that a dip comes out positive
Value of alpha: 1.5 AA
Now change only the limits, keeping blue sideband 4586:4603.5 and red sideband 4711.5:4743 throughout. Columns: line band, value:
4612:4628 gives -0.5 AA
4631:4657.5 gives 0.1 AA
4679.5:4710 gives 1.0 AA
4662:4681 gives 0.2 AA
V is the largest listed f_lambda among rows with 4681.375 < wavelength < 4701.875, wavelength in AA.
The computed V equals 39.13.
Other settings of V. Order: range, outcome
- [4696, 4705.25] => 38.71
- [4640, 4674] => 40.67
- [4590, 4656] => 39.6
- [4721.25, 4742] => 39.22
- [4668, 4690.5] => 38.25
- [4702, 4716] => 37.78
